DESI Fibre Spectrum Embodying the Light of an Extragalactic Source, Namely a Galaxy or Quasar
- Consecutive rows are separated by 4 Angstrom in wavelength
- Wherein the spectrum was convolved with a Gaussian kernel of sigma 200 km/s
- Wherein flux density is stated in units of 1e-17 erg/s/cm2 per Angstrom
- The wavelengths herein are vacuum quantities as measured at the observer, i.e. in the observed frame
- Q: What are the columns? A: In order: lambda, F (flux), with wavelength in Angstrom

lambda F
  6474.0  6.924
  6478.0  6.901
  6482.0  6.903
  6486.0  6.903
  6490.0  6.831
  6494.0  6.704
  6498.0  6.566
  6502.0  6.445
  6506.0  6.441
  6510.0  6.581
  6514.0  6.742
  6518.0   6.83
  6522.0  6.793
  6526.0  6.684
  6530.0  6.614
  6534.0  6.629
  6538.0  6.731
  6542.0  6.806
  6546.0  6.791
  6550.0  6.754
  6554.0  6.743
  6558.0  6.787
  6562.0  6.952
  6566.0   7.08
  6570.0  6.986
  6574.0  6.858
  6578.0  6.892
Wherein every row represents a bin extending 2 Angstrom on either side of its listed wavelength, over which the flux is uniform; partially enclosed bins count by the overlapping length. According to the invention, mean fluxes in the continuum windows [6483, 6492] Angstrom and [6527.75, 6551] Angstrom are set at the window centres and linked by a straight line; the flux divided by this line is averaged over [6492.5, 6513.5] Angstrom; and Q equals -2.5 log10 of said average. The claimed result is 0.04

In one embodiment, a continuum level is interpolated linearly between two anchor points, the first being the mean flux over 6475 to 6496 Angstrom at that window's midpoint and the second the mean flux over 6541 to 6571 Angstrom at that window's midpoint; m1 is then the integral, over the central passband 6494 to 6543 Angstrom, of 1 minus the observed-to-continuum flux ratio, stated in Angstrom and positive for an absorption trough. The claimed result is 1.4 Angstrom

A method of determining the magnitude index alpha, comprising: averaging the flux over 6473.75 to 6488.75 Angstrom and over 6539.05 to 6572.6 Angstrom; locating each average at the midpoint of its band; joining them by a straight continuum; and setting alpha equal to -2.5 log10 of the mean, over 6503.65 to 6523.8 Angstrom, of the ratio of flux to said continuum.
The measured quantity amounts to 0.03 mag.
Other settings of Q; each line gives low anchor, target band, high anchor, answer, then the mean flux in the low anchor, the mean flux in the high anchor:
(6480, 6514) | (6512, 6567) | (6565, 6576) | 0.01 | 6.68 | 6.97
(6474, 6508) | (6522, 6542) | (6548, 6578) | 0.02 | 6.72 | 6.88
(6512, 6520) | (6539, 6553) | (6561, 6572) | 0.02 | 6.79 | 7.01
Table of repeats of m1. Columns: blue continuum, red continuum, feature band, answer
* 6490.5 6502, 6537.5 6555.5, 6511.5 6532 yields -0.09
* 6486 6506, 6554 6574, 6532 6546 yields 0.18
